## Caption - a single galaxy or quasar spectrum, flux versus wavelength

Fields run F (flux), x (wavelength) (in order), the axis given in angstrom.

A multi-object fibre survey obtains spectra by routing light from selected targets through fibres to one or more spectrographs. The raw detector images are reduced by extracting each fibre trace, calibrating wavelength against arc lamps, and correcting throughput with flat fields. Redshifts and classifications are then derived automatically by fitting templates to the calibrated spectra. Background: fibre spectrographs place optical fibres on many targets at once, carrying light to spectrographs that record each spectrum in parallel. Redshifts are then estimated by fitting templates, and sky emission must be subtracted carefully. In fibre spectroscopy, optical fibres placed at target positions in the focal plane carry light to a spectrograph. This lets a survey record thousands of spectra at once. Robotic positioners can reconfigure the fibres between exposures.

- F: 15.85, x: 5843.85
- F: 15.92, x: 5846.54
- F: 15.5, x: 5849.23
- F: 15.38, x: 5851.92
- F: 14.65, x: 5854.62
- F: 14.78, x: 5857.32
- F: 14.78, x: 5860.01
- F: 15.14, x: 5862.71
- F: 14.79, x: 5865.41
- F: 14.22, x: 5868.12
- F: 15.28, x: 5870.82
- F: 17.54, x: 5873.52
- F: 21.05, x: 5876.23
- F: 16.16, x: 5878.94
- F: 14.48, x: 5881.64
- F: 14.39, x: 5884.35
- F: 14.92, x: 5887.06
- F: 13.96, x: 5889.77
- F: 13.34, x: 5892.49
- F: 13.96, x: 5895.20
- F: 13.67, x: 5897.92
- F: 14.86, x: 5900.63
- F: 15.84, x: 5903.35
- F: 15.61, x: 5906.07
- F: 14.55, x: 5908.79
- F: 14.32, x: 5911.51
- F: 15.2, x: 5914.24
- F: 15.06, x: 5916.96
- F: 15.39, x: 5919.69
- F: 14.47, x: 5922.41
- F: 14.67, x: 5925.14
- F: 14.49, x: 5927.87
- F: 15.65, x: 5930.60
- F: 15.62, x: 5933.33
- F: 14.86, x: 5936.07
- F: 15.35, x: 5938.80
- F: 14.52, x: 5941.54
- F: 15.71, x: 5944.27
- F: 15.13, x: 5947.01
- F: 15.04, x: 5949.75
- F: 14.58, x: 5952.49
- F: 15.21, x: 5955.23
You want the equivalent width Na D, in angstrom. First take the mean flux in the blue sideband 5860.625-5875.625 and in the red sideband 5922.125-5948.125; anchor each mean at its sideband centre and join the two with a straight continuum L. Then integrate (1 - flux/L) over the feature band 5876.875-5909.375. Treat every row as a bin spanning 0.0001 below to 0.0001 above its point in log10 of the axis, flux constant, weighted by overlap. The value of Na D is 1.4 angstrom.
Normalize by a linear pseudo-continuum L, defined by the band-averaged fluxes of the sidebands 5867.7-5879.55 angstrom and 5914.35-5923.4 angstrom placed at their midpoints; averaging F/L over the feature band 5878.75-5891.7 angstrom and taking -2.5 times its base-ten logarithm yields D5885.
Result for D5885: 0.14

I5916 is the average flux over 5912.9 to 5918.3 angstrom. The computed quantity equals 15.1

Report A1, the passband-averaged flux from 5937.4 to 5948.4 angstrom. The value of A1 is 15.2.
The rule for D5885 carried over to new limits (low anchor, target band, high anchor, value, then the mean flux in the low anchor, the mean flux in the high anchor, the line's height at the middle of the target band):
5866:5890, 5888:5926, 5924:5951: 0.060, 15.8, 15.1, 15.5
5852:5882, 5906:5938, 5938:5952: 0.023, 15.7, 15.1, 15.3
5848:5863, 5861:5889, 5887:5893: -0.094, 15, 14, 14.4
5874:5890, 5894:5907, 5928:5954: 0.070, 16.1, 15.1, 15.8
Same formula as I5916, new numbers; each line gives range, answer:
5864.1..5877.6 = 16.6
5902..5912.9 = 15.1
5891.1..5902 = 14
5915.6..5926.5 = 14.9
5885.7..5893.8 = 14.1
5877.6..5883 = 15.3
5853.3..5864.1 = 14.8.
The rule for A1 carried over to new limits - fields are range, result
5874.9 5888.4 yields 16.2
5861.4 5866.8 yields 14.9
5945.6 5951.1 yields 15.1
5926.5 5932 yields 15.1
